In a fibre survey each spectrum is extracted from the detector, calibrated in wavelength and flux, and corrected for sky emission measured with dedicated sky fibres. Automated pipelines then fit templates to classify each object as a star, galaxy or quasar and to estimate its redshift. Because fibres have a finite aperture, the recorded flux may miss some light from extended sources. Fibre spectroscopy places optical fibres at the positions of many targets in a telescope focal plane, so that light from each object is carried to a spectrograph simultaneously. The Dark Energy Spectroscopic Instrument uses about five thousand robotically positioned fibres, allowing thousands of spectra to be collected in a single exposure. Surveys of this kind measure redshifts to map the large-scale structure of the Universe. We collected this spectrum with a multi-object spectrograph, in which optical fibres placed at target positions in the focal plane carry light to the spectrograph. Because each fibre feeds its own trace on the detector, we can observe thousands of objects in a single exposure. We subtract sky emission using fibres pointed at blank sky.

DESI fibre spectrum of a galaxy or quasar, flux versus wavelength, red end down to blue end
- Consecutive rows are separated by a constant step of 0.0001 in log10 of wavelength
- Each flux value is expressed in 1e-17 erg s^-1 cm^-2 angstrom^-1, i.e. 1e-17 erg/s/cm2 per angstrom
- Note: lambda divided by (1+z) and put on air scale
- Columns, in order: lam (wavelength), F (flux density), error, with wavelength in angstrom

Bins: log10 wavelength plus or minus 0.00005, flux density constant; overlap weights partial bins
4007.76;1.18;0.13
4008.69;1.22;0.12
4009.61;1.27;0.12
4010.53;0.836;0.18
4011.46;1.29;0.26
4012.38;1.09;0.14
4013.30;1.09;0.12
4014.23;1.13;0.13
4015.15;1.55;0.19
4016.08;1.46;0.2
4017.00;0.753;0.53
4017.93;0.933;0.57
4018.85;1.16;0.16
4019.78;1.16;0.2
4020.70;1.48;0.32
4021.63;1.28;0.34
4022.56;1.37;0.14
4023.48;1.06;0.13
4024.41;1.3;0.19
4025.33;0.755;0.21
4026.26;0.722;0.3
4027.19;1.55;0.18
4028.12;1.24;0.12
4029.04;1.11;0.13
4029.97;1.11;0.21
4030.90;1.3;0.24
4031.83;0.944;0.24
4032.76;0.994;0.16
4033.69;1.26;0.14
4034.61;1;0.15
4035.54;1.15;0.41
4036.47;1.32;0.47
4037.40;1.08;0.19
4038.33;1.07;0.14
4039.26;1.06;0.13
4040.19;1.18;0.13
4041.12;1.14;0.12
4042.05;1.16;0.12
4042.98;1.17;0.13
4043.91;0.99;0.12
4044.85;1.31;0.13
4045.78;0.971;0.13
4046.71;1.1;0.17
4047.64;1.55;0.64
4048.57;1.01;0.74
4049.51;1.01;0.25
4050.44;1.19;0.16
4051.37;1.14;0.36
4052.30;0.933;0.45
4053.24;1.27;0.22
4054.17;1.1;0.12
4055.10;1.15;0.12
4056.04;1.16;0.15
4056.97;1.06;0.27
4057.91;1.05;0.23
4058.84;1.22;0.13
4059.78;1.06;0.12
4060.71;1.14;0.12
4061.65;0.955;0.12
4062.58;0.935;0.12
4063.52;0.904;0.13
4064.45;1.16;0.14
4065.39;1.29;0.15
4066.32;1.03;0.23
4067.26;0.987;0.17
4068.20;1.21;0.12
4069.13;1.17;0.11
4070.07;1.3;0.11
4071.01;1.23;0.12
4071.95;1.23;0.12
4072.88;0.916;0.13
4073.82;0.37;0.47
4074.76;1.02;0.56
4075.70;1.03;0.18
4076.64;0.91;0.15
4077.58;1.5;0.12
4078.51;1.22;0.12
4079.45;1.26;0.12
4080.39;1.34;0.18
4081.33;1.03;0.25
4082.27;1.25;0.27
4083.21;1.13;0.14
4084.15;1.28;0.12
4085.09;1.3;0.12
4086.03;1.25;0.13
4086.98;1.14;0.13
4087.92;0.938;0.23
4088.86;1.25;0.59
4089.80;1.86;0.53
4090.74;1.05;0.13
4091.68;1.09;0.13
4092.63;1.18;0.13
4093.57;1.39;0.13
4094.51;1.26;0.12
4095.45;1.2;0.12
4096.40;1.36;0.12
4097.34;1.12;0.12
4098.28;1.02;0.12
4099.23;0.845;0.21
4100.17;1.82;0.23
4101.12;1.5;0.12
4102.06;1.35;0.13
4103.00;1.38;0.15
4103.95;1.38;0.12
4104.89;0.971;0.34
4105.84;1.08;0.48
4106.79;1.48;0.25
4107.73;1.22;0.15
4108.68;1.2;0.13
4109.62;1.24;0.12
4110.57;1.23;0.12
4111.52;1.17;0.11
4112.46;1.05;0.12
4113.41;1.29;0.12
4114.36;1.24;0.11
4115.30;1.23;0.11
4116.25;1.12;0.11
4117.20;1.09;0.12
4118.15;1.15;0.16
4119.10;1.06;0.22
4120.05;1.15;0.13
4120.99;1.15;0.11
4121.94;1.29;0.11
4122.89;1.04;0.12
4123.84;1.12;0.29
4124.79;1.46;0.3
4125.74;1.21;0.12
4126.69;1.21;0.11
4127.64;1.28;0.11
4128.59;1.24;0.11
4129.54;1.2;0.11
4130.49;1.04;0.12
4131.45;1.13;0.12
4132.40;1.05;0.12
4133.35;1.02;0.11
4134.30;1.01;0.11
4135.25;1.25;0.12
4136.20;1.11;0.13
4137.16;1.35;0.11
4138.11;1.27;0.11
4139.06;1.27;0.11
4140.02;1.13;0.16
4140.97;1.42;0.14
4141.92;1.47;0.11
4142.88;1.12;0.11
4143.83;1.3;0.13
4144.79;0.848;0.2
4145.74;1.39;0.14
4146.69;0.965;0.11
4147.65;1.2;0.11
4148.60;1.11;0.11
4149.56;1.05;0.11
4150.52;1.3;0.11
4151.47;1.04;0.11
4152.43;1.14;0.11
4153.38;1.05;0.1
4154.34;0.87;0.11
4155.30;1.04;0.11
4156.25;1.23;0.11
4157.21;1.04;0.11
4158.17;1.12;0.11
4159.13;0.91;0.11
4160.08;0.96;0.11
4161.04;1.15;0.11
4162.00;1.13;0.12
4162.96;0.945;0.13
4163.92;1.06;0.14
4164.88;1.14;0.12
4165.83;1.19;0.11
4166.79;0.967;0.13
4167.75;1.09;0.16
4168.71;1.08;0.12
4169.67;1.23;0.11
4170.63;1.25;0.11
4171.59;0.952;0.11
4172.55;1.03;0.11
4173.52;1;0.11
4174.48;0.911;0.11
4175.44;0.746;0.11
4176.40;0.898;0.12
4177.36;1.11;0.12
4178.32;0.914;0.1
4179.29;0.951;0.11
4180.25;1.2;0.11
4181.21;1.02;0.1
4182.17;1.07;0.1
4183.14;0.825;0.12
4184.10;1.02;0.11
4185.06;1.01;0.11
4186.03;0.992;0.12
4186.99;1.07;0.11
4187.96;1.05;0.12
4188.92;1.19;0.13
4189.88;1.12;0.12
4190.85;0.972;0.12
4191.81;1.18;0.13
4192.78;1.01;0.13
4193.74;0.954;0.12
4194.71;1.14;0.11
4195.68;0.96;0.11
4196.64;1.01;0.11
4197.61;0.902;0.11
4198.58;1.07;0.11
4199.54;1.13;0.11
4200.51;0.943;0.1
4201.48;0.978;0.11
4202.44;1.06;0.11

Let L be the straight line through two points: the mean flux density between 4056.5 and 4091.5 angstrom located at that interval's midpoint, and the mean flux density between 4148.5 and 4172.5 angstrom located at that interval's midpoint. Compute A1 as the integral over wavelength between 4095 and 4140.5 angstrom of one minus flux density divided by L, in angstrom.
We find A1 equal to -4.0 angstrom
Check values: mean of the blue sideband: 1.13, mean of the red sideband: 1.08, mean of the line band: 1.2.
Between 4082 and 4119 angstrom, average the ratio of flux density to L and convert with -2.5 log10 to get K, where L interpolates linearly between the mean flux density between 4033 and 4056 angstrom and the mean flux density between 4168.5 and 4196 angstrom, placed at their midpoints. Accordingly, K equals -0.129 mag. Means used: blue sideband 1.14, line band 1.23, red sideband 1.03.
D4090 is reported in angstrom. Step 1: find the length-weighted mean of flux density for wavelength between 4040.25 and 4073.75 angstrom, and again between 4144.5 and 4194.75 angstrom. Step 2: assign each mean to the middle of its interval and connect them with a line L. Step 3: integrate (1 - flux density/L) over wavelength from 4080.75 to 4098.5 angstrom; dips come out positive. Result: -2.02 angstrom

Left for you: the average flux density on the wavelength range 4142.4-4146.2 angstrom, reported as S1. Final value 1.16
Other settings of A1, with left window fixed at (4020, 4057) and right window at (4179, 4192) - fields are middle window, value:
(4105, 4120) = -1.2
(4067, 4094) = -1.2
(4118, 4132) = -1.2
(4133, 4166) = -1.8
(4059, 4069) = 0.5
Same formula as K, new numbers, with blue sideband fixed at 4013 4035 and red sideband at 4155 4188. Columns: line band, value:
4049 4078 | 0.04 mag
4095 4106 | -0.15 mag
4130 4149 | -0.11 mag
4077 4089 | -0.10 mag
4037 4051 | 0.01 mag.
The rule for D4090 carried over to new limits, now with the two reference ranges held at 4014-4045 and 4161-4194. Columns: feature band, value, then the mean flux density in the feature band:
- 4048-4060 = 0.3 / 1.11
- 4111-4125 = -1.1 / 1.17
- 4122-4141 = -2.0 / 1.19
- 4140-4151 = -1.3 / 1.19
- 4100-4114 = -2.4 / 1.28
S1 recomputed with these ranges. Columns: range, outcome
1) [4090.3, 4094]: 1.18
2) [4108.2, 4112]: 1.21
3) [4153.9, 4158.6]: 1.06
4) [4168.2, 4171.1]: 1.19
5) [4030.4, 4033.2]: 1.08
